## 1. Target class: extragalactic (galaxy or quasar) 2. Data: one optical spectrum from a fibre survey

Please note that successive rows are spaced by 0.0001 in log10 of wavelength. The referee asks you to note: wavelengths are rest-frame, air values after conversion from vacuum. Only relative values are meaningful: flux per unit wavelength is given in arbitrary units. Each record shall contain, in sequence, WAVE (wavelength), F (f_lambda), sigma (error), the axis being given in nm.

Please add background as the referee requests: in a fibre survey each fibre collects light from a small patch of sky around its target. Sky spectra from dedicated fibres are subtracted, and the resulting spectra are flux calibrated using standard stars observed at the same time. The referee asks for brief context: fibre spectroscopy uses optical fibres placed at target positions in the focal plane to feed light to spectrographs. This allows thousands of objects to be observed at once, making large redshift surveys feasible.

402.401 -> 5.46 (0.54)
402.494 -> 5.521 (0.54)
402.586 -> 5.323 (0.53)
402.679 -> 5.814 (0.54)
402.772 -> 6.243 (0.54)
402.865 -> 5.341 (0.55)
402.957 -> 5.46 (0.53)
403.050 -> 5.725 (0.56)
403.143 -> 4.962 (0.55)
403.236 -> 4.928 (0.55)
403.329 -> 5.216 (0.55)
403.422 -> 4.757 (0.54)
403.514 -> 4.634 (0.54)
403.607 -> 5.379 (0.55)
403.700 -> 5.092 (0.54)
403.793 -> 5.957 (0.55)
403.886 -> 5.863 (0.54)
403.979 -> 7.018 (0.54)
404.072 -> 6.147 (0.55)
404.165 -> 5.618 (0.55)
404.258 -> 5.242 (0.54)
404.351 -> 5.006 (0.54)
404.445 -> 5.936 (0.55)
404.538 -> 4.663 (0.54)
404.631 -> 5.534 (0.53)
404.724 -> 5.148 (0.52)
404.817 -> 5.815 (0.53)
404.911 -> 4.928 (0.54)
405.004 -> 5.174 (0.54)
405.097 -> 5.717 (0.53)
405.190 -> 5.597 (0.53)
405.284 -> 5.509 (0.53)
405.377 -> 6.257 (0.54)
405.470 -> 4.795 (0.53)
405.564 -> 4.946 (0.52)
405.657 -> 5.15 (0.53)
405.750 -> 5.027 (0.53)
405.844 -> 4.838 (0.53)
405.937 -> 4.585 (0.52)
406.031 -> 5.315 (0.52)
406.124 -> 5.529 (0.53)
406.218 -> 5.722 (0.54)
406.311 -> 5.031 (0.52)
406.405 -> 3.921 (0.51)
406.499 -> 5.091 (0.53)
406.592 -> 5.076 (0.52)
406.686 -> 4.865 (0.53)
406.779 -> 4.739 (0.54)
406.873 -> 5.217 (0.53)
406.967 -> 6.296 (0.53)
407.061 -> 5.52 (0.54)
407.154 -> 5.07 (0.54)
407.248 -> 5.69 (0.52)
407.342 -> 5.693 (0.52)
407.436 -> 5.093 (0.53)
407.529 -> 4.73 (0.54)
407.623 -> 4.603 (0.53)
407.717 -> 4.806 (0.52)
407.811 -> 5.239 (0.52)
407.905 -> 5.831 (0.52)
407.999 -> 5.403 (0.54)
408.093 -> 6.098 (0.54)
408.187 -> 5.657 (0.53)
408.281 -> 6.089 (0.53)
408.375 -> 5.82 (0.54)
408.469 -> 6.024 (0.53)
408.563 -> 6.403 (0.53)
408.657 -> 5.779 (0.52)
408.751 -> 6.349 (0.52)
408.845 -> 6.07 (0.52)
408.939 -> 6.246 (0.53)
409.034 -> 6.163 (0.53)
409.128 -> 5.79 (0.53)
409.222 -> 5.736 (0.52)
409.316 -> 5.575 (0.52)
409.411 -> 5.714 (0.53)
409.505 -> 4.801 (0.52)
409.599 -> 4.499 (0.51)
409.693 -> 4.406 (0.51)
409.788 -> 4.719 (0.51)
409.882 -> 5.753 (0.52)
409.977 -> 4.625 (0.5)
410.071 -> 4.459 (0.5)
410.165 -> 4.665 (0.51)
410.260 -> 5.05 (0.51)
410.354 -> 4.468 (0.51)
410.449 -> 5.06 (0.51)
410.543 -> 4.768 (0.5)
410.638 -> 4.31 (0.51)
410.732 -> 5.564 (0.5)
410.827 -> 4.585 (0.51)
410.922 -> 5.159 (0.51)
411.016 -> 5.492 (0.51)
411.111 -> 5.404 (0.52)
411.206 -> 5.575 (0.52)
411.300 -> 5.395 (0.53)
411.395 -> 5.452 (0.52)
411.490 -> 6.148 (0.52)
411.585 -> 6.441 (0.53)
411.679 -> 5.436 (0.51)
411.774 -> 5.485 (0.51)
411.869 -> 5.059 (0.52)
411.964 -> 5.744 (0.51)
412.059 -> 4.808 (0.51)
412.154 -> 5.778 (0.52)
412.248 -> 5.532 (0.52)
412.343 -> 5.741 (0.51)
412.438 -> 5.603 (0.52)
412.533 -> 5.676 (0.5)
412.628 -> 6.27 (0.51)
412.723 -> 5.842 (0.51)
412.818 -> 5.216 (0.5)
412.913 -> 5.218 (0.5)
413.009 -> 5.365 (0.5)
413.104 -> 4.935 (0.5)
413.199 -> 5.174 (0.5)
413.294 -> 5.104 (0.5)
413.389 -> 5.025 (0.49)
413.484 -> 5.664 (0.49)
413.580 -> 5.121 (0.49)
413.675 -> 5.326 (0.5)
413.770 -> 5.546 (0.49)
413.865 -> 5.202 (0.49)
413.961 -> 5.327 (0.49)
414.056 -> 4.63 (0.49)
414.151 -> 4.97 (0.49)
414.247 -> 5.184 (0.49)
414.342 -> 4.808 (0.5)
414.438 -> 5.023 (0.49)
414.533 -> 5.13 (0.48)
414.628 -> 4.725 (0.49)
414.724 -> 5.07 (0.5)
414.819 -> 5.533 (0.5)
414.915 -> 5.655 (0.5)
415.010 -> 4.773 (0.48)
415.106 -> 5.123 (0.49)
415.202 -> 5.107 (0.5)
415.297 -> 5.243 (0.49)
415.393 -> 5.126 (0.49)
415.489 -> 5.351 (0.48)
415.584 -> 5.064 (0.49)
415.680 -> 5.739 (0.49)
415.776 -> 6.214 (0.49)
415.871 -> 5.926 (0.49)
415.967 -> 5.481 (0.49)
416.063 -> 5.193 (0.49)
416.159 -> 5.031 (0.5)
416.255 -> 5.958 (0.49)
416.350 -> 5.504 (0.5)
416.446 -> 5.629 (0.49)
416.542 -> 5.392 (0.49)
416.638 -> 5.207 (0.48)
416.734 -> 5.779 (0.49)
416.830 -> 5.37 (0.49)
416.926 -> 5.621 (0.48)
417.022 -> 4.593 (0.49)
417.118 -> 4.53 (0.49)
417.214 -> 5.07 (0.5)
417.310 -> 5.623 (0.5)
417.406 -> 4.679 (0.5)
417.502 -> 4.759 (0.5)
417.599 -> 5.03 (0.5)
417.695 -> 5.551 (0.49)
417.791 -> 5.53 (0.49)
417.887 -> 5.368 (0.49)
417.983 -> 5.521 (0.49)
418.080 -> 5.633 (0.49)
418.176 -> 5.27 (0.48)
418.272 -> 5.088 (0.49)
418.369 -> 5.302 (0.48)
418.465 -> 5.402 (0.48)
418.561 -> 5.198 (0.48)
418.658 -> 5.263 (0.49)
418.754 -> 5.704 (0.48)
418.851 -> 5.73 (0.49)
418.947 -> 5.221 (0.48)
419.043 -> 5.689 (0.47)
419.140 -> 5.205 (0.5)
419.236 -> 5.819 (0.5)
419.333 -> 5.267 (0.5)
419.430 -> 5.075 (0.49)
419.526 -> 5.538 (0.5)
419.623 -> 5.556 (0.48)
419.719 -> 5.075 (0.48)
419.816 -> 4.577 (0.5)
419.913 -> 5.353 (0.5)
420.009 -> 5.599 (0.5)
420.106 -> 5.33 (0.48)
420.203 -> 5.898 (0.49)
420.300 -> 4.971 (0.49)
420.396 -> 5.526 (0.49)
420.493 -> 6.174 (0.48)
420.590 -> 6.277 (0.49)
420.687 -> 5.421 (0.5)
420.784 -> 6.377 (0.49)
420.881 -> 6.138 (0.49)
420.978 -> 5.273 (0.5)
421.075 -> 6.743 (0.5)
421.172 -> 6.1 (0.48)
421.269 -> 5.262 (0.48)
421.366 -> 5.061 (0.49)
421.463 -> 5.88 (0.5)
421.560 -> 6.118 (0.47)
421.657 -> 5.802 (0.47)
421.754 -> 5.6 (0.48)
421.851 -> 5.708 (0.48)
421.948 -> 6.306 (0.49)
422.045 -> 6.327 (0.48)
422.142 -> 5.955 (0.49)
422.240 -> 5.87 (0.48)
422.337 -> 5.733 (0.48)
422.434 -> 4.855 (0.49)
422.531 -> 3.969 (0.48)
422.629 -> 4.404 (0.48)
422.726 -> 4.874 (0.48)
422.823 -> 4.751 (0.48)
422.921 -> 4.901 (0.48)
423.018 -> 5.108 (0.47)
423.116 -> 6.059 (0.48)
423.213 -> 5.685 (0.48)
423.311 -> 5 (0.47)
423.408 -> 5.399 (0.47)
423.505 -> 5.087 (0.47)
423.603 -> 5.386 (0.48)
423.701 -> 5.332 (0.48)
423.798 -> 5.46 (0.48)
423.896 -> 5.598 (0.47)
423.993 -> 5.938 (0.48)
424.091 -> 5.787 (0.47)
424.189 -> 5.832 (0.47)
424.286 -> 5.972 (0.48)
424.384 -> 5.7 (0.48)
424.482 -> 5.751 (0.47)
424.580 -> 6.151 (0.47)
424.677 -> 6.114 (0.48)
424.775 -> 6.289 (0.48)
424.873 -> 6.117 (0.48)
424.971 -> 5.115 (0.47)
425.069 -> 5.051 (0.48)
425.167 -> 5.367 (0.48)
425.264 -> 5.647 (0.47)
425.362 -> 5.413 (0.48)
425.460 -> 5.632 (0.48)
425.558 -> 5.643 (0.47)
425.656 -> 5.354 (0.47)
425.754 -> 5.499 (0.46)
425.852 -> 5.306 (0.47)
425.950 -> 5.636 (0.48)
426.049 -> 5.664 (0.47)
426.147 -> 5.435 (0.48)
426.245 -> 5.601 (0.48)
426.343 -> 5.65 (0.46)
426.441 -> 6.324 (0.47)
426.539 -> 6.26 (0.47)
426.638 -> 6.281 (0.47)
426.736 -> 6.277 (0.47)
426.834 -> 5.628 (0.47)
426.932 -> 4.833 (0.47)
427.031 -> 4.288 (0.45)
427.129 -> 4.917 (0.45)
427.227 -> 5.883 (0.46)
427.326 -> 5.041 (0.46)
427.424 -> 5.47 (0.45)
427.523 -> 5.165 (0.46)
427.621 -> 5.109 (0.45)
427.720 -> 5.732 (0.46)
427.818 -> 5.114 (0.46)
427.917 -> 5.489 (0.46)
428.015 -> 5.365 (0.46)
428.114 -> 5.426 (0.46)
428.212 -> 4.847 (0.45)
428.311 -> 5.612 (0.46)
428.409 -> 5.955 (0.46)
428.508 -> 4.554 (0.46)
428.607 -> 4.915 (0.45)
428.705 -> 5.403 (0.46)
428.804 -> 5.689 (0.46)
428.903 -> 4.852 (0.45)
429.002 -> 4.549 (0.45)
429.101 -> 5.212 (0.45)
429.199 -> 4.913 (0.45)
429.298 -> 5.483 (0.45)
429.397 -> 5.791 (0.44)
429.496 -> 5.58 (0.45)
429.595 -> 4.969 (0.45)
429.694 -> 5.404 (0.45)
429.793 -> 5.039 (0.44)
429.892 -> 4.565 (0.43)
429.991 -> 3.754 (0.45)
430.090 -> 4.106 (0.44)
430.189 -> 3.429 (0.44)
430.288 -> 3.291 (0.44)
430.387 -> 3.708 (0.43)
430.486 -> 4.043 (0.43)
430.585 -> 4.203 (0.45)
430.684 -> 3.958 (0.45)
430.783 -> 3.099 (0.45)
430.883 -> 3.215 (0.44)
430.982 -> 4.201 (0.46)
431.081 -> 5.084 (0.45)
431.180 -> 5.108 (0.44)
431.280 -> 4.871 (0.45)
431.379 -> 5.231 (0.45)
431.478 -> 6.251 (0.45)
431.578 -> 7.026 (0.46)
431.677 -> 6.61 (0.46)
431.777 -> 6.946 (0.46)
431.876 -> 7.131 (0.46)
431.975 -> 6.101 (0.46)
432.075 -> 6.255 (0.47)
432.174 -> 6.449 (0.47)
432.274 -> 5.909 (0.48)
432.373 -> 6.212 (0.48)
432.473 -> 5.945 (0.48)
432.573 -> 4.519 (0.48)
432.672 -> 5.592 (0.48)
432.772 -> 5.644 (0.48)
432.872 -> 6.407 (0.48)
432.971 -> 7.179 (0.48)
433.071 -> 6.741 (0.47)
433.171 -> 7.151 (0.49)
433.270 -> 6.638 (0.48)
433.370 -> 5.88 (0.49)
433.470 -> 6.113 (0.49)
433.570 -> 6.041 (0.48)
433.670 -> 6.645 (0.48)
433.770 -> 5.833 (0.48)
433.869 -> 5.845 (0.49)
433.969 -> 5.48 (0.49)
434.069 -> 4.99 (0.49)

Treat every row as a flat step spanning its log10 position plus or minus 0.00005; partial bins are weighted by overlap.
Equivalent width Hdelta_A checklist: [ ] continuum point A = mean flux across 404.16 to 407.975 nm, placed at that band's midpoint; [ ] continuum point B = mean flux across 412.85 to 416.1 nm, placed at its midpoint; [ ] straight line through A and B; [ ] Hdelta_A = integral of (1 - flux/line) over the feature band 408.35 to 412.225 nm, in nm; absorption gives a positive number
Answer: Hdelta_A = -0.111 nm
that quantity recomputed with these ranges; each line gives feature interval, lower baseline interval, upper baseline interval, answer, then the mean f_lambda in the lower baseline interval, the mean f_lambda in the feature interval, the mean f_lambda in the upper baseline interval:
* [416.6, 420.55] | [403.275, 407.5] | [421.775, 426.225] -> 0.09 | 5.32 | 5.34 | 5.52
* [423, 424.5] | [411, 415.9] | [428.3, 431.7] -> -0.16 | 5.37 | 5.57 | 4.83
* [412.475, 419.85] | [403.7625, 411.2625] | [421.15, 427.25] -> 0.20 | 5.35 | 5.31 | 5.55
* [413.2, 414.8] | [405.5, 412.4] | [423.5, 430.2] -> 0.07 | 5.33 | 5.13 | 5.4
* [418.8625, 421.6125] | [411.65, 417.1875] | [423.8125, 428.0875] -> -0.07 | 5.32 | 5.59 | 5.59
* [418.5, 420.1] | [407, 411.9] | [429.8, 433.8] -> 0.01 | 5.39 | 5.37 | 5.42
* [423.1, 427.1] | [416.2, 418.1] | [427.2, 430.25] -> -0.35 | 5.31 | 5.62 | 5.1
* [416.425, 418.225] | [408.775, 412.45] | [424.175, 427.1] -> 0.07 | 5.32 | 5.27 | 5.65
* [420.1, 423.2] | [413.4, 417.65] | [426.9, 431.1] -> -0.33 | 5.25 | 5.59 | 4.82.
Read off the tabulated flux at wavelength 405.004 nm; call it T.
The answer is 5.174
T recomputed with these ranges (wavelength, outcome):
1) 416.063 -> 5.193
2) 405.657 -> 5.15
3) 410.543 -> 4.768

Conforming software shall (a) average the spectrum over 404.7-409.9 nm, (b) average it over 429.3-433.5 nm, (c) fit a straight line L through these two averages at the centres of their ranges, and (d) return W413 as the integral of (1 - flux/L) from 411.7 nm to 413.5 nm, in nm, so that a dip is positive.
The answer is -0.02 nm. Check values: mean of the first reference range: 5.39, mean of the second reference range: 5.37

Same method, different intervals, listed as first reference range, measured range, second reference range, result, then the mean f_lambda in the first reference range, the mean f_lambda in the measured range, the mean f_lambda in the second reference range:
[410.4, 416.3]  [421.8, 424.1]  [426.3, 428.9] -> 0.00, 5.33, 5.39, 5.42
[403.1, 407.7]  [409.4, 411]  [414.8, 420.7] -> 0.14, 5.28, 4.85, 5.38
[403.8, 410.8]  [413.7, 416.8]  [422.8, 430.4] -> 0.02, 5.35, 5.3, 5.34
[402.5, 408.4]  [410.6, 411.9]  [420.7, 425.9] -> 0.01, 5.36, 5.41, 5.58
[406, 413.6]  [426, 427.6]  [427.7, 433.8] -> -0.05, 5.37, 5.54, 5.37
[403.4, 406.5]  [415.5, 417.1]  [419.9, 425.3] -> 0.01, 5.33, 5.46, 5.6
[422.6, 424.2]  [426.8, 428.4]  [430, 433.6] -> 0.04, 5.33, 5.26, 5.43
